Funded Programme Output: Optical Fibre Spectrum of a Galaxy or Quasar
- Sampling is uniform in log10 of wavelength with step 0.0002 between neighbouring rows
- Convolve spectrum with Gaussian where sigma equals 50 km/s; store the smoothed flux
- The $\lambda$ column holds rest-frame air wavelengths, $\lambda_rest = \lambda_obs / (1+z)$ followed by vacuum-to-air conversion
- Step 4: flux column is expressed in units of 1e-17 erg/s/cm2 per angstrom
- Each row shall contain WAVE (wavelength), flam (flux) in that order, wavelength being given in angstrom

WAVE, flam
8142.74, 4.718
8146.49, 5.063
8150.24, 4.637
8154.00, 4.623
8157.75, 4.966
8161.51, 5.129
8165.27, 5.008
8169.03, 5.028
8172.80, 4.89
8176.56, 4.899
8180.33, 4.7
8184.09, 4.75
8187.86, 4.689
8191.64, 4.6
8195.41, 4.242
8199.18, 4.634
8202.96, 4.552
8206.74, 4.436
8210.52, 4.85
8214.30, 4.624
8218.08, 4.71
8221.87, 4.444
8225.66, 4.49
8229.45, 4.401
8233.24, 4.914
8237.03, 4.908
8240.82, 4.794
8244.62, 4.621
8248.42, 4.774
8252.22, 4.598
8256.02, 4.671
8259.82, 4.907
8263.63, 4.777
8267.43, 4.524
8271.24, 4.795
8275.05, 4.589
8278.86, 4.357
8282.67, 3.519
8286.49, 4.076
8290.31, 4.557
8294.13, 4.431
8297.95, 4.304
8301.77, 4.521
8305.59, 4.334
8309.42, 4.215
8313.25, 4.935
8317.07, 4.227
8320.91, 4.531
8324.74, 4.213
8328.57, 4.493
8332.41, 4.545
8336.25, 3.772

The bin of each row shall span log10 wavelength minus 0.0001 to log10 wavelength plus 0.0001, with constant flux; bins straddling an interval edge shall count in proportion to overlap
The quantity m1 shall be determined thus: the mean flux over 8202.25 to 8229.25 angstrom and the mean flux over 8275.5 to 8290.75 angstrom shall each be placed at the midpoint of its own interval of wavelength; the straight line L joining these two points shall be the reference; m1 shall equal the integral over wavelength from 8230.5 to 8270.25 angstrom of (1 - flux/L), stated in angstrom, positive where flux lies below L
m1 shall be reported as -3.63 angstrom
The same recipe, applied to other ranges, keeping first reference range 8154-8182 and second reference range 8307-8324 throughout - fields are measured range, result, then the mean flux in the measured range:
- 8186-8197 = 0.76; 4.51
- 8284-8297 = 0.63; 4.31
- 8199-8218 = 0.67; 4.63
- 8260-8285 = 0.76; 4.45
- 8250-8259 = -0.05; 4.67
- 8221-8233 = 0.57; 4.51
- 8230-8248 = -0.30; 4.78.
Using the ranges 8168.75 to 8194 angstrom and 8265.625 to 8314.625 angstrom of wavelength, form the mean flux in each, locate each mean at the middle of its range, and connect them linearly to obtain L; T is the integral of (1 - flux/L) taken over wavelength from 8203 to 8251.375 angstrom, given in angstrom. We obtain -0.5 angstrom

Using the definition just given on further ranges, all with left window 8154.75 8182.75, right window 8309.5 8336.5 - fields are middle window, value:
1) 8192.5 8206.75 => 1.0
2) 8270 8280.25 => 0.0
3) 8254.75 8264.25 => -0.3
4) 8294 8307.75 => 0.3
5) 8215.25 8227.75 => 0.5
